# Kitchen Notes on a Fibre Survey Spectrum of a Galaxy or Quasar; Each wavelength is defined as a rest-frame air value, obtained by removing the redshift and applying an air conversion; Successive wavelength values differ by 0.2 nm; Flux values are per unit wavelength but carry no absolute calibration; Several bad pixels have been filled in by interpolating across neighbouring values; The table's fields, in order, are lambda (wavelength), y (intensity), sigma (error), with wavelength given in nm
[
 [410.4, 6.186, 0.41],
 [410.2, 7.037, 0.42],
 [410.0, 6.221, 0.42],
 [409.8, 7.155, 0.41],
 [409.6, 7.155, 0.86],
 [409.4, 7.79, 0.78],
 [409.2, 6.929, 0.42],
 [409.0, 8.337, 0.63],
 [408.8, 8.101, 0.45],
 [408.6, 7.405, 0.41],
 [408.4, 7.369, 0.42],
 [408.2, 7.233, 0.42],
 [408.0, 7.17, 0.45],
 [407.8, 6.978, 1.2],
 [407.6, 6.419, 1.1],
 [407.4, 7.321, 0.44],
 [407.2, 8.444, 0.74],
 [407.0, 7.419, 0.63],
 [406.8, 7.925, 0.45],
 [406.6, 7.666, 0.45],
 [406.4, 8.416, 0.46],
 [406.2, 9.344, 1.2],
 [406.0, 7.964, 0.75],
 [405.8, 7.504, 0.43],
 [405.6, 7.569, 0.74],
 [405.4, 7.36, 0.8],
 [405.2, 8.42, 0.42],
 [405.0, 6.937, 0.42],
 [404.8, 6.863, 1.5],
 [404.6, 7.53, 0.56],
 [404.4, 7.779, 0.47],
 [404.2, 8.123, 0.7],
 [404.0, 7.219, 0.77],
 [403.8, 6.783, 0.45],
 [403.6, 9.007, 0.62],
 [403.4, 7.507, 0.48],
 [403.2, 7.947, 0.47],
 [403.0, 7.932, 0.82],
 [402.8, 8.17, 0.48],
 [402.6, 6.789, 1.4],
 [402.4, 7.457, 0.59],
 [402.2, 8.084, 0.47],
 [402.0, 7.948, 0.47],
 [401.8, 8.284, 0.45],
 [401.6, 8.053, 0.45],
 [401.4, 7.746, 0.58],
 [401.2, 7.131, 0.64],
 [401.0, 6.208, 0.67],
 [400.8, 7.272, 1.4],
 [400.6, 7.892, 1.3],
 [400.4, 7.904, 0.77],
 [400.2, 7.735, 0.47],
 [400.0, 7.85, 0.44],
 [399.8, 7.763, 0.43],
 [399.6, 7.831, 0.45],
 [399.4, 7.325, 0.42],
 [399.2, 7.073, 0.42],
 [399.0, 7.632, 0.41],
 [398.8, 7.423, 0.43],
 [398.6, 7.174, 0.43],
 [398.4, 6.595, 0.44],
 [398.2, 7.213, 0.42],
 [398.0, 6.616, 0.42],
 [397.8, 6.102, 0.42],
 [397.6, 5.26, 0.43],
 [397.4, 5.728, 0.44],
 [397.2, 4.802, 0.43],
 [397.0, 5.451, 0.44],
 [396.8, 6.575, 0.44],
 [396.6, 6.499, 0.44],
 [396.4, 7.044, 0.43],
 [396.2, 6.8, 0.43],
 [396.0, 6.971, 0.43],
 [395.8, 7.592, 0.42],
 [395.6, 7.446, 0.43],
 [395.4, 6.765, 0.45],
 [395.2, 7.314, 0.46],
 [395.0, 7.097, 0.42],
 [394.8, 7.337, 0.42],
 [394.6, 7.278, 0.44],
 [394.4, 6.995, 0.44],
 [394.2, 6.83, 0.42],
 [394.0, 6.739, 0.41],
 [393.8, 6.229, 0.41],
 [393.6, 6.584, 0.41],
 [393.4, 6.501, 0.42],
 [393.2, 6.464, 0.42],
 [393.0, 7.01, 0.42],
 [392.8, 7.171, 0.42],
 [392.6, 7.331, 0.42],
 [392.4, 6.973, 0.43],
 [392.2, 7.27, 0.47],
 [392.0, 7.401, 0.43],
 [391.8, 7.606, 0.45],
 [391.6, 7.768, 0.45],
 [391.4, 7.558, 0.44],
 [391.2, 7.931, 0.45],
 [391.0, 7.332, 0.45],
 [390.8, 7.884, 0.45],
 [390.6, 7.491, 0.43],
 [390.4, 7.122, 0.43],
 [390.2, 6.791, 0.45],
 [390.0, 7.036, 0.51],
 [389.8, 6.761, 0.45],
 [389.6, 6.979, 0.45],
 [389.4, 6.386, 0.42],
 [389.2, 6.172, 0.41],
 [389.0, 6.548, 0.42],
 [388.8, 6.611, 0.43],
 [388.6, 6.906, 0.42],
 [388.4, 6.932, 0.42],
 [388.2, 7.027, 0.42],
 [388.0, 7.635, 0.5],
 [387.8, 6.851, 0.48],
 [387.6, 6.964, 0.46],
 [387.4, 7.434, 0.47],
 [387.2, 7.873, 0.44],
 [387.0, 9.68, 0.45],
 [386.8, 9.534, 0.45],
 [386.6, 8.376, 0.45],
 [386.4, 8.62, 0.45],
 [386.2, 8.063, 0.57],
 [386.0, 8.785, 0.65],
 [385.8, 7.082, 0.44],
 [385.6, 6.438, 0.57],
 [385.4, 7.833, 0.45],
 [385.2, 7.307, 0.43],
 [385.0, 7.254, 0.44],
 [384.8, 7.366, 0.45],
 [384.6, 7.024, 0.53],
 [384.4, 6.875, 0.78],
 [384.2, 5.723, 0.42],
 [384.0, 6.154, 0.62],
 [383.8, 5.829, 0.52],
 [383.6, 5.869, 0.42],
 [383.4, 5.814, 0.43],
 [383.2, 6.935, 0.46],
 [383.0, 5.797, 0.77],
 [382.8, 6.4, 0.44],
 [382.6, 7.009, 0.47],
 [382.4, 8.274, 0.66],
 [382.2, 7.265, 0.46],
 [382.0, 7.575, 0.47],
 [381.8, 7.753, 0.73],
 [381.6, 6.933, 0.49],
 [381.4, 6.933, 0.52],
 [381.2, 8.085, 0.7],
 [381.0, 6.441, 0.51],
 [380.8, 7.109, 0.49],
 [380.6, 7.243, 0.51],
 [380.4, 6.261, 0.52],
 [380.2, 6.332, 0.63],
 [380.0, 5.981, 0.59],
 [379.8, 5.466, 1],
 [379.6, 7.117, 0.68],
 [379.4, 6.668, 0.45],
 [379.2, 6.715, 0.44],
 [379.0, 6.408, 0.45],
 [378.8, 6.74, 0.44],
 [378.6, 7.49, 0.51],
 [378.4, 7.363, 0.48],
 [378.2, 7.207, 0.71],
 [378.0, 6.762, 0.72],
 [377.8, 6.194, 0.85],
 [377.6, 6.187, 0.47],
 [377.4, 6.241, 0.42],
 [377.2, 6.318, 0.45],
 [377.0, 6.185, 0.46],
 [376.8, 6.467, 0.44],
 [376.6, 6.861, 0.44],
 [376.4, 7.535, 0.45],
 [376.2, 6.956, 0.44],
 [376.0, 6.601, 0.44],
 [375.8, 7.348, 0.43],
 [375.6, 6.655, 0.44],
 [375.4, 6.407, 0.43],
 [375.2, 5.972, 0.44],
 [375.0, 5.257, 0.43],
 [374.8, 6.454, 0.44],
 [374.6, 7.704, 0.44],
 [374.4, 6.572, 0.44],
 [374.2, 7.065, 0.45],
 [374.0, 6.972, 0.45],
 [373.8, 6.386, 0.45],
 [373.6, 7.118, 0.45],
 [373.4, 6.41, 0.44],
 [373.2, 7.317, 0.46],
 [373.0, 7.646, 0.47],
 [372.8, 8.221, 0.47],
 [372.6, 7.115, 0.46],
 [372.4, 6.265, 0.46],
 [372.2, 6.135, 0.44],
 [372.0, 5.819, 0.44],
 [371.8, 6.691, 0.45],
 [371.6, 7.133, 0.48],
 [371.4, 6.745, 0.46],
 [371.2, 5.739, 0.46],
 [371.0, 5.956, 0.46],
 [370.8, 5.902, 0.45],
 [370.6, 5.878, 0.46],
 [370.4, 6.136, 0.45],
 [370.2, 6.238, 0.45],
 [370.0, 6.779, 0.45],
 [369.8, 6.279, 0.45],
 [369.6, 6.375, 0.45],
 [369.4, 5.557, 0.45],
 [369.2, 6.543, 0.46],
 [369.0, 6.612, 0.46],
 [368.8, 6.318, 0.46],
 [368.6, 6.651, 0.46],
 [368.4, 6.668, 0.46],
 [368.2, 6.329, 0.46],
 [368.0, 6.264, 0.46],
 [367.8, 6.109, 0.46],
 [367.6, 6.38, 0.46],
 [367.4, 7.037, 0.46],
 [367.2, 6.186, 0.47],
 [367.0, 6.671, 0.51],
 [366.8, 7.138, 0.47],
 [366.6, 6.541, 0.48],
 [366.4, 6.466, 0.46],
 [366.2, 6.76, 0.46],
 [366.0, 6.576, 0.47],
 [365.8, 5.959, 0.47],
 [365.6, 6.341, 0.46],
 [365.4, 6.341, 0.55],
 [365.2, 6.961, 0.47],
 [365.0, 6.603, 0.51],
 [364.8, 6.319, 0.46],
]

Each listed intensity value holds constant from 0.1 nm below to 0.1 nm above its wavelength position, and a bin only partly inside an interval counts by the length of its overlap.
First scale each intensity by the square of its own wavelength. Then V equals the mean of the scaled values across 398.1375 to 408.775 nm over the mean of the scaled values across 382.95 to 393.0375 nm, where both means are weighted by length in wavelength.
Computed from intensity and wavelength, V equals 1.1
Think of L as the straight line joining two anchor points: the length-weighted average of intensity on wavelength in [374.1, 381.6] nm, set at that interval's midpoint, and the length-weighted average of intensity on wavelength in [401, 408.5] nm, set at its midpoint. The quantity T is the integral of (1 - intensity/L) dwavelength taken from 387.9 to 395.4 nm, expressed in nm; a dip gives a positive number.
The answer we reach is 0.14 nm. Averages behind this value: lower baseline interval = 6.69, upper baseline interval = 7.65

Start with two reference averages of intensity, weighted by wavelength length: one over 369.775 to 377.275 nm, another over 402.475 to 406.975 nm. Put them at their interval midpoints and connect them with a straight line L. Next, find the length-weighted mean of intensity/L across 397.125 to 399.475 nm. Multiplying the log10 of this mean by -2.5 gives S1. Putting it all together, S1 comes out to 0.14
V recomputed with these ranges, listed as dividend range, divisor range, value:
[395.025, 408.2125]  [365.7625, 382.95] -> 1.27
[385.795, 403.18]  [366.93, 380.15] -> 1.23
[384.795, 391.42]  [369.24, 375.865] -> 1.23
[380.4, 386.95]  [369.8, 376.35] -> 1.15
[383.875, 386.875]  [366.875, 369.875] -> 1.28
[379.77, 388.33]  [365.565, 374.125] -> 1.18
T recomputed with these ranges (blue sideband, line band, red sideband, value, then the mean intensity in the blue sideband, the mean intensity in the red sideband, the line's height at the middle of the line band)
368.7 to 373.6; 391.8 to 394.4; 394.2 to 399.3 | -0.074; 6.5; 6.75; 6.72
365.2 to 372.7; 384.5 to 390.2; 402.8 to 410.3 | -0.344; 6.4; 7.58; 6.98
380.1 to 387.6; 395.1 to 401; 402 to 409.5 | 0.444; 7.22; 7.66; 7.5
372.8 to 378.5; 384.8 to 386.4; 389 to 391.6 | -0.135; 6.75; 7.12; 7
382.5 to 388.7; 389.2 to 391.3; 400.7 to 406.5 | 0.061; 7.21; 7.7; 7.33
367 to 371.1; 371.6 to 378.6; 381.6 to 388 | -0.051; 6.32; 7.28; 6.69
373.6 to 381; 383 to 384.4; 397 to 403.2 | 0.147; 6.65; 7.22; 6.81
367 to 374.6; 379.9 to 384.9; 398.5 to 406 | 0.127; 6.55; 7.61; 6.94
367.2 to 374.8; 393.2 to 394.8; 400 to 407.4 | 0.136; 6.56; 7.73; 7.38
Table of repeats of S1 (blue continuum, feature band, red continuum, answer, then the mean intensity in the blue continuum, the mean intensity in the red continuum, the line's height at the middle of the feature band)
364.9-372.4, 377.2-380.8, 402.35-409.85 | 0.020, 6.4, 7.62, 6.74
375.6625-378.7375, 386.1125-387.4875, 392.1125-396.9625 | -0.236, 6.78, 6.93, 6.86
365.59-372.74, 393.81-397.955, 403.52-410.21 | 0.094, 6.41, 7.56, 7.22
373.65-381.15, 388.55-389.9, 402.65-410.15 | 0.067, 6.65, 7.6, 7.04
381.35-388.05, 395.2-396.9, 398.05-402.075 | 0.068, 7.27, 7.49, 7.43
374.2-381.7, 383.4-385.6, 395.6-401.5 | 0.016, 6.69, 6.95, 6.77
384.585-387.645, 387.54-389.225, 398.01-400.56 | 0.139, 7.89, 7.44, 7.81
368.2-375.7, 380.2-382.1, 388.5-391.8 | -0.045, 6.53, 7.1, 6.82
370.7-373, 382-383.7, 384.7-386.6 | 0.111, 6.57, 7.68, 7.45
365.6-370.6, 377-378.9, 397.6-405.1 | 0.006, 6.43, 7.45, 6.73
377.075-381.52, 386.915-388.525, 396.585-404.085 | -0.093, 6.69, 7.22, 6.9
